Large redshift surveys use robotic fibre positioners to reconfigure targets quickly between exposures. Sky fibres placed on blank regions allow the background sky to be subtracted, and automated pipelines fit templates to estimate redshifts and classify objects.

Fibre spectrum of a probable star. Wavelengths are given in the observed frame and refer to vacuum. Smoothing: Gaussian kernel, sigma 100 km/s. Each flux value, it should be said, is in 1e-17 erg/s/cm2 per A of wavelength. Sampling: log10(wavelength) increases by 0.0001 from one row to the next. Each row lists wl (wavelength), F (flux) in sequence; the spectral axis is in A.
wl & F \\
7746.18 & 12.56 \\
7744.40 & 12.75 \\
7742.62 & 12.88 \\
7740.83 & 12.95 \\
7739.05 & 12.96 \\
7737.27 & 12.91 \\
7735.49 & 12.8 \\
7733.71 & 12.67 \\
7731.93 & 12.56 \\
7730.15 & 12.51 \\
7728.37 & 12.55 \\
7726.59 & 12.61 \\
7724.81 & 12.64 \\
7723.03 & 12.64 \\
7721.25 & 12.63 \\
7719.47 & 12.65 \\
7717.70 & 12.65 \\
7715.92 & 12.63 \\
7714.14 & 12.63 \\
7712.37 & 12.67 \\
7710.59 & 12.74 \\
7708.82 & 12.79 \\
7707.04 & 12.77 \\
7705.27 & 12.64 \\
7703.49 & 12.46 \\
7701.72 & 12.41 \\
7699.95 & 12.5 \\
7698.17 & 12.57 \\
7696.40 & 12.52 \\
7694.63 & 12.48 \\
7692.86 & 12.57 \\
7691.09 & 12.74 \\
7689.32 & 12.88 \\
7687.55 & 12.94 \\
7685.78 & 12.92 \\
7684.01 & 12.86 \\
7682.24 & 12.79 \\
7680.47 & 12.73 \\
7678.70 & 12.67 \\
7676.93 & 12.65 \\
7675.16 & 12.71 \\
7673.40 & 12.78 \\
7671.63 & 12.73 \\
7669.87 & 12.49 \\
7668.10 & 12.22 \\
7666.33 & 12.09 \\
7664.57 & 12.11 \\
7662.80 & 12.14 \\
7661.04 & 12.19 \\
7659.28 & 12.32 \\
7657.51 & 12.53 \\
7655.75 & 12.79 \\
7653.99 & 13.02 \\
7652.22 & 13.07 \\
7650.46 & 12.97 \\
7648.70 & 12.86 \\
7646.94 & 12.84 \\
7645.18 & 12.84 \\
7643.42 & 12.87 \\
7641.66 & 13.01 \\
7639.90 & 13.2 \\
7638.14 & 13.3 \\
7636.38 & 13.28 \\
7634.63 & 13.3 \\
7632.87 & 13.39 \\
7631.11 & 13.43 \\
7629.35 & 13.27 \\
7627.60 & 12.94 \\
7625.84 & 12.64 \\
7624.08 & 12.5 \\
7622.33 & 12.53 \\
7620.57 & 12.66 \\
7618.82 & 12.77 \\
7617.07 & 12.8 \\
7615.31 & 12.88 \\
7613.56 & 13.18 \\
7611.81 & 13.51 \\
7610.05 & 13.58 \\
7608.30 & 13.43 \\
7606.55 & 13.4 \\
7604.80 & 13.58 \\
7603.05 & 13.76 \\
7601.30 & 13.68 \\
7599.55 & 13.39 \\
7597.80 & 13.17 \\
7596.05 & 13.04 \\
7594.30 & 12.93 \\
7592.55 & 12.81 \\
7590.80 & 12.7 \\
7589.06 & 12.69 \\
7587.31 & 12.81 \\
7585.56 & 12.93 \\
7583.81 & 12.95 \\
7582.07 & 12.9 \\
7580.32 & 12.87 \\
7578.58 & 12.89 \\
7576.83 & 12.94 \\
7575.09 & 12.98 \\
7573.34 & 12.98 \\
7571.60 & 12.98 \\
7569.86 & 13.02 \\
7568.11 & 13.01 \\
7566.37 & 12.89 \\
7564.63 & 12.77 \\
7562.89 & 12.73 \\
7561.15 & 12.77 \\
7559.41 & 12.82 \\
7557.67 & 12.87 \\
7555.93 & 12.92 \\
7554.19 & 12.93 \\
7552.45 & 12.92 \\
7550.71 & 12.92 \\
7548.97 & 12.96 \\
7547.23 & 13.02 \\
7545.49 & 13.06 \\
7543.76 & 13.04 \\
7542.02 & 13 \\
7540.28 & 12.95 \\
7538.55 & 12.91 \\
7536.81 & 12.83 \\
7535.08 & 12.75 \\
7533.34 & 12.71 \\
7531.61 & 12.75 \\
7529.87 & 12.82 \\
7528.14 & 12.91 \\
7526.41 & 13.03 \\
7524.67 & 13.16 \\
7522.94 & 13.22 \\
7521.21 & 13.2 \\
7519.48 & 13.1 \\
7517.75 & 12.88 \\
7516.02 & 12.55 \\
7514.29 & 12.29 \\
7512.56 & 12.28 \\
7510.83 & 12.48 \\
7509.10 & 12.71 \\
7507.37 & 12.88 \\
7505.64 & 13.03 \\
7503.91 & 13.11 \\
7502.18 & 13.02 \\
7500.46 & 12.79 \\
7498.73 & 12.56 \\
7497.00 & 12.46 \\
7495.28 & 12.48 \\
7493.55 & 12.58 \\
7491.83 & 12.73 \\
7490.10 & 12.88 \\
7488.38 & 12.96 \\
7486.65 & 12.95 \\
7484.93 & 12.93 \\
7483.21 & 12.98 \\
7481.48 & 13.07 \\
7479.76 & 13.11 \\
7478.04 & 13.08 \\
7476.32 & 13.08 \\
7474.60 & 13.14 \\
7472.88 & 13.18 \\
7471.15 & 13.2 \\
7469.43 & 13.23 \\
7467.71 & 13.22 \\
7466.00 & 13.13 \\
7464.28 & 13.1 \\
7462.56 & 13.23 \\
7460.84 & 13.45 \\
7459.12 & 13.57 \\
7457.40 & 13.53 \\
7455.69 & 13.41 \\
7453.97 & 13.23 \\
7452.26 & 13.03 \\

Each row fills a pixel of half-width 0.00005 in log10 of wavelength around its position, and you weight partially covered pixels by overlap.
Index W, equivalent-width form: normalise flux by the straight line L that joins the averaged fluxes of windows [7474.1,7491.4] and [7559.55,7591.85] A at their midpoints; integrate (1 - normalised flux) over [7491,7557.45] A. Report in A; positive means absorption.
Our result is 0.6 A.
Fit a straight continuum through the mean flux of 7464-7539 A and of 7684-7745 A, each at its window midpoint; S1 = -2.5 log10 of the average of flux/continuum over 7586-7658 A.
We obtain -0.02 mag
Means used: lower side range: 12.9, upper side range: 12.7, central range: 13.1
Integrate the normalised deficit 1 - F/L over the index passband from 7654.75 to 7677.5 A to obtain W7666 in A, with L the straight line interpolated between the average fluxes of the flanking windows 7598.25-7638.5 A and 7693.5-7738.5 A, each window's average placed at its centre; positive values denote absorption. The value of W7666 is 0.83 A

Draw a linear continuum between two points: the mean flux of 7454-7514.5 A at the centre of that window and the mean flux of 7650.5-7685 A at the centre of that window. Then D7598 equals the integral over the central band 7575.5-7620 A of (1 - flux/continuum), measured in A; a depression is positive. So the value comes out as -1.3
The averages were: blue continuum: 13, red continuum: 12.6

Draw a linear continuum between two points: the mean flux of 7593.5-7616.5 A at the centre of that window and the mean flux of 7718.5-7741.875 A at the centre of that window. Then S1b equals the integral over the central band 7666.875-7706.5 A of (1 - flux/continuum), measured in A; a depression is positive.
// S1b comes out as 0.9 A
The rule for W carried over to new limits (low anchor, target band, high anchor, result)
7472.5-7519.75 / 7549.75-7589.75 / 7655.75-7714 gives -0.5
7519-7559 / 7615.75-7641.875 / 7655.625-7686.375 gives -0.7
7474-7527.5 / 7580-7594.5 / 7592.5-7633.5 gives 0.3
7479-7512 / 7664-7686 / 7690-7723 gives 0.1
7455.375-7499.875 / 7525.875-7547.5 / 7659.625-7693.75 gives 0.0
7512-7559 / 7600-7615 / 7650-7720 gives -0.9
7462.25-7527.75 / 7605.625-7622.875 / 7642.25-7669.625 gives -0.6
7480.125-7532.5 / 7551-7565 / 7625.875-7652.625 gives 0.1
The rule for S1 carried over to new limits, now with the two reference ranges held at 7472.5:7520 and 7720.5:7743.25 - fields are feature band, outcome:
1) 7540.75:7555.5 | -0.01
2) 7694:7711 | 0.01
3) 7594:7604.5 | -0.05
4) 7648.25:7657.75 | -0.01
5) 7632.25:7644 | -0.04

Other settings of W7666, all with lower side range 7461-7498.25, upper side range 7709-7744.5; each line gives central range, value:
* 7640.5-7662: 0.0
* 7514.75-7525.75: 0.0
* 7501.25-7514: 0.2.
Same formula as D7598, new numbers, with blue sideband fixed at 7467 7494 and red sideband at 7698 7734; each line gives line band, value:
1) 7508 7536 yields 0.32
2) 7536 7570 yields -0.05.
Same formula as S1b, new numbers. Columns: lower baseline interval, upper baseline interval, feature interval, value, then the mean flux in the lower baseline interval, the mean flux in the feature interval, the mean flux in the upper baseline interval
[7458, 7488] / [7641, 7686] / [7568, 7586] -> -0.1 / 13.2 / 12.9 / 12.7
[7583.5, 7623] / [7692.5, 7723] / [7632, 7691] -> 0.2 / 13.1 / 12.8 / 12.6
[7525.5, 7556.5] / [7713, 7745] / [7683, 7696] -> 0.0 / 12.9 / 12.8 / 12.7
